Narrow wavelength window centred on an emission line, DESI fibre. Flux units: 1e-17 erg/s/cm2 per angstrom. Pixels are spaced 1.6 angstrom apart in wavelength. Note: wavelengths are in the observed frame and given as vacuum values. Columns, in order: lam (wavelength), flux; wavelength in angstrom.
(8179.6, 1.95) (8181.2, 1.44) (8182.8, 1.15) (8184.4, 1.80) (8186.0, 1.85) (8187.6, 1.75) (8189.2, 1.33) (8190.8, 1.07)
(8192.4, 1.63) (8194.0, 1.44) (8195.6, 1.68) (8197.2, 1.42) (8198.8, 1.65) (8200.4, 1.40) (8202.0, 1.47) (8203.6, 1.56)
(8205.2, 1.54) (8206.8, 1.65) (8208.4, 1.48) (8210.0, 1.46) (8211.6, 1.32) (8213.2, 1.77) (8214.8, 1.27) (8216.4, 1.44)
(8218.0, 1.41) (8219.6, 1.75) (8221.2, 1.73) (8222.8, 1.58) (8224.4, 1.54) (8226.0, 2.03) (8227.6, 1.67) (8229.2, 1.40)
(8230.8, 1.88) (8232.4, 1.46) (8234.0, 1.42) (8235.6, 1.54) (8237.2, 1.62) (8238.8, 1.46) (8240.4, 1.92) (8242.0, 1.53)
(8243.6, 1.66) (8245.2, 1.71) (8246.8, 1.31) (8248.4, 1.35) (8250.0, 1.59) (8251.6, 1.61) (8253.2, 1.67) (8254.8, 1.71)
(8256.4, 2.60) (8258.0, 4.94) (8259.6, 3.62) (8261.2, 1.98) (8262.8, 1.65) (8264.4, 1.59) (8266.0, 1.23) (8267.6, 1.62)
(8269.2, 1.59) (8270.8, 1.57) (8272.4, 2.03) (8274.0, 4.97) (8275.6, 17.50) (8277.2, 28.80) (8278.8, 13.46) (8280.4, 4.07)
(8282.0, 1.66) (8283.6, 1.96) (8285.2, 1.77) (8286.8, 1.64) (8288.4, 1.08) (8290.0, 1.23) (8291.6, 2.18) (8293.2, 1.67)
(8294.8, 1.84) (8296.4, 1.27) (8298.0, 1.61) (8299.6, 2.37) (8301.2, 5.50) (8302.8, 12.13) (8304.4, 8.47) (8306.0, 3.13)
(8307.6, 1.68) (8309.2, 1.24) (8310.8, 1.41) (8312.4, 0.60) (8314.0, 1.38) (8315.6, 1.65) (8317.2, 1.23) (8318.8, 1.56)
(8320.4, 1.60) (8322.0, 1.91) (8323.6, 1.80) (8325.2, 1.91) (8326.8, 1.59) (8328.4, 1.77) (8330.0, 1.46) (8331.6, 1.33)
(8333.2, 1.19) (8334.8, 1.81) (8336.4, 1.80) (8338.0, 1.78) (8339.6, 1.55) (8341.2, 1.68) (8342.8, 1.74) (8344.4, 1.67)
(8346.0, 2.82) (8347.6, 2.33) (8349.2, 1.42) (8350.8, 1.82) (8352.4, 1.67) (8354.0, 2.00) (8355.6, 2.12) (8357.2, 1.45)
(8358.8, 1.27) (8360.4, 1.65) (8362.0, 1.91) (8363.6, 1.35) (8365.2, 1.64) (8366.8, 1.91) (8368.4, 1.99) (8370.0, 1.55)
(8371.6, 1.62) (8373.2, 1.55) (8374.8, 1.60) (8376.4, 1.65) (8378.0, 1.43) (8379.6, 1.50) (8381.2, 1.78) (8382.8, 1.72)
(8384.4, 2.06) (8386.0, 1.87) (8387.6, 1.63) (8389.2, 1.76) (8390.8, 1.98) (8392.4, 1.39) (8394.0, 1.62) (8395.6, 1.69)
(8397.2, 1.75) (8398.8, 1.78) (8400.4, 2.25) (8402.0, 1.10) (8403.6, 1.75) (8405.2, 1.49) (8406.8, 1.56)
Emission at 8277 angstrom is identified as H-alpha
